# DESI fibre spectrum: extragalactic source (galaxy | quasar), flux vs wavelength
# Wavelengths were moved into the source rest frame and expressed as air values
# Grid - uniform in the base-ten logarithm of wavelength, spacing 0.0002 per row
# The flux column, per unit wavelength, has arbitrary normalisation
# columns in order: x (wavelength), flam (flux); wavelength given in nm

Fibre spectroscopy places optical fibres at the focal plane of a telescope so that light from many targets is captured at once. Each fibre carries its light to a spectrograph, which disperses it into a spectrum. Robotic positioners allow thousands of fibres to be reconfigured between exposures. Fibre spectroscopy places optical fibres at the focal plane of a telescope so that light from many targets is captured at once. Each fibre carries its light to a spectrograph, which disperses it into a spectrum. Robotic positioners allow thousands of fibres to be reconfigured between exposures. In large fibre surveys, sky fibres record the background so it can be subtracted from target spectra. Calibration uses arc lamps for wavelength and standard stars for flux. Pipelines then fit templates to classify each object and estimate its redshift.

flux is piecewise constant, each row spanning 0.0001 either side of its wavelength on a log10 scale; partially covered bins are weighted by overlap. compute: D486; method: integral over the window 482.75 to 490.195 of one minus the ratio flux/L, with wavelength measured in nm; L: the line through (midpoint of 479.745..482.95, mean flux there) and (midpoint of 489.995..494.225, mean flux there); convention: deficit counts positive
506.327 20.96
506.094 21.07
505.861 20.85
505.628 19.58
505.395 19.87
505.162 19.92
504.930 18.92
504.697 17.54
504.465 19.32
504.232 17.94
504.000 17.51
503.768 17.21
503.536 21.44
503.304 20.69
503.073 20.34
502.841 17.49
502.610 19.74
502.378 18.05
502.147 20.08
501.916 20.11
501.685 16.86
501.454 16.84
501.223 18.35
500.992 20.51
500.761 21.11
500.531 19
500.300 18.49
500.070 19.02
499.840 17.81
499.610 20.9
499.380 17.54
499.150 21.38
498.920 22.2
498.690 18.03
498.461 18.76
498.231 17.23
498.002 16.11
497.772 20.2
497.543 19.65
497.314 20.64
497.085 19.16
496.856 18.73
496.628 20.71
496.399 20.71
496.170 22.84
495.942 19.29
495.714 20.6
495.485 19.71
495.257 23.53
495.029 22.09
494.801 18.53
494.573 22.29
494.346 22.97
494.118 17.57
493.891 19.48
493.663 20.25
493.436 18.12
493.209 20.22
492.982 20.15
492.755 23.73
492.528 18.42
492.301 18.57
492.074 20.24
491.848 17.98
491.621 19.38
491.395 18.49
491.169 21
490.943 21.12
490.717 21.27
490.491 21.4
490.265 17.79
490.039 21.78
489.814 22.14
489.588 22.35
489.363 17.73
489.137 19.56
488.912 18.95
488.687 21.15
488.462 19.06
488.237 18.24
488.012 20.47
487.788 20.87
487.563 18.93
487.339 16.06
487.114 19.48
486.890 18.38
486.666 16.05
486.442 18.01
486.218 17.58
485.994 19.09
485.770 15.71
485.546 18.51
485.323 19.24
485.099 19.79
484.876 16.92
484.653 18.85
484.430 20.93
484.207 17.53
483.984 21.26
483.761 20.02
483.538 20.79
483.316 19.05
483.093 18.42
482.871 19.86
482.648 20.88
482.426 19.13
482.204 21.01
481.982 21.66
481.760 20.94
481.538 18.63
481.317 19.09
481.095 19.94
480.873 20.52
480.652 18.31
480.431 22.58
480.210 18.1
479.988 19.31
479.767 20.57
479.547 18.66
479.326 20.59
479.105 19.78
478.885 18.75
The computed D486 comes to 0.28 nm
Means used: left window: 20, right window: 19.8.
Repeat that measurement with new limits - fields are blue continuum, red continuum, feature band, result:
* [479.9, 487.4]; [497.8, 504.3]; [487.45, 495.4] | -0.448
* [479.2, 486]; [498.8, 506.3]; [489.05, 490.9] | -0.102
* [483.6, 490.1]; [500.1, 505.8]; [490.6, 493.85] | -0.139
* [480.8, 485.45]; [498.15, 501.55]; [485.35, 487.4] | 0.194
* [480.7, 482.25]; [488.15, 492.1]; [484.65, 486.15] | 0.137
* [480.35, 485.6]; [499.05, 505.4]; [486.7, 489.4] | 0.074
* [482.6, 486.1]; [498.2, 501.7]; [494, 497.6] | -0.276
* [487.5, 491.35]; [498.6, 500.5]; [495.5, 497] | -0.055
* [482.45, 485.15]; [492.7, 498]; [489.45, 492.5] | -0.025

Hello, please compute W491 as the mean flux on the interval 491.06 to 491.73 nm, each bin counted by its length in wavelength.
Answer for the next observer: 19.6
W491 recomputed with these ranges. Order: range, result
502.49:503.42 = 19.6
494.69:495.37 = 21.4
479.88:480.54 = 20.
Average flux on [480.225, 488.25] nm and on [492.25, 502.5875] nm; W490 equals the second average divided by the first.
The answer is 1.02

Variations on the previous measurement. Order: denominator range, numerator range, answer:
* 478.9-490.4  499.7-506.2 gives 0.99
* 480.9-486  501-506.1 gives 0.98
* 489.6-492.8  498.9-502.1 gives 0.95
